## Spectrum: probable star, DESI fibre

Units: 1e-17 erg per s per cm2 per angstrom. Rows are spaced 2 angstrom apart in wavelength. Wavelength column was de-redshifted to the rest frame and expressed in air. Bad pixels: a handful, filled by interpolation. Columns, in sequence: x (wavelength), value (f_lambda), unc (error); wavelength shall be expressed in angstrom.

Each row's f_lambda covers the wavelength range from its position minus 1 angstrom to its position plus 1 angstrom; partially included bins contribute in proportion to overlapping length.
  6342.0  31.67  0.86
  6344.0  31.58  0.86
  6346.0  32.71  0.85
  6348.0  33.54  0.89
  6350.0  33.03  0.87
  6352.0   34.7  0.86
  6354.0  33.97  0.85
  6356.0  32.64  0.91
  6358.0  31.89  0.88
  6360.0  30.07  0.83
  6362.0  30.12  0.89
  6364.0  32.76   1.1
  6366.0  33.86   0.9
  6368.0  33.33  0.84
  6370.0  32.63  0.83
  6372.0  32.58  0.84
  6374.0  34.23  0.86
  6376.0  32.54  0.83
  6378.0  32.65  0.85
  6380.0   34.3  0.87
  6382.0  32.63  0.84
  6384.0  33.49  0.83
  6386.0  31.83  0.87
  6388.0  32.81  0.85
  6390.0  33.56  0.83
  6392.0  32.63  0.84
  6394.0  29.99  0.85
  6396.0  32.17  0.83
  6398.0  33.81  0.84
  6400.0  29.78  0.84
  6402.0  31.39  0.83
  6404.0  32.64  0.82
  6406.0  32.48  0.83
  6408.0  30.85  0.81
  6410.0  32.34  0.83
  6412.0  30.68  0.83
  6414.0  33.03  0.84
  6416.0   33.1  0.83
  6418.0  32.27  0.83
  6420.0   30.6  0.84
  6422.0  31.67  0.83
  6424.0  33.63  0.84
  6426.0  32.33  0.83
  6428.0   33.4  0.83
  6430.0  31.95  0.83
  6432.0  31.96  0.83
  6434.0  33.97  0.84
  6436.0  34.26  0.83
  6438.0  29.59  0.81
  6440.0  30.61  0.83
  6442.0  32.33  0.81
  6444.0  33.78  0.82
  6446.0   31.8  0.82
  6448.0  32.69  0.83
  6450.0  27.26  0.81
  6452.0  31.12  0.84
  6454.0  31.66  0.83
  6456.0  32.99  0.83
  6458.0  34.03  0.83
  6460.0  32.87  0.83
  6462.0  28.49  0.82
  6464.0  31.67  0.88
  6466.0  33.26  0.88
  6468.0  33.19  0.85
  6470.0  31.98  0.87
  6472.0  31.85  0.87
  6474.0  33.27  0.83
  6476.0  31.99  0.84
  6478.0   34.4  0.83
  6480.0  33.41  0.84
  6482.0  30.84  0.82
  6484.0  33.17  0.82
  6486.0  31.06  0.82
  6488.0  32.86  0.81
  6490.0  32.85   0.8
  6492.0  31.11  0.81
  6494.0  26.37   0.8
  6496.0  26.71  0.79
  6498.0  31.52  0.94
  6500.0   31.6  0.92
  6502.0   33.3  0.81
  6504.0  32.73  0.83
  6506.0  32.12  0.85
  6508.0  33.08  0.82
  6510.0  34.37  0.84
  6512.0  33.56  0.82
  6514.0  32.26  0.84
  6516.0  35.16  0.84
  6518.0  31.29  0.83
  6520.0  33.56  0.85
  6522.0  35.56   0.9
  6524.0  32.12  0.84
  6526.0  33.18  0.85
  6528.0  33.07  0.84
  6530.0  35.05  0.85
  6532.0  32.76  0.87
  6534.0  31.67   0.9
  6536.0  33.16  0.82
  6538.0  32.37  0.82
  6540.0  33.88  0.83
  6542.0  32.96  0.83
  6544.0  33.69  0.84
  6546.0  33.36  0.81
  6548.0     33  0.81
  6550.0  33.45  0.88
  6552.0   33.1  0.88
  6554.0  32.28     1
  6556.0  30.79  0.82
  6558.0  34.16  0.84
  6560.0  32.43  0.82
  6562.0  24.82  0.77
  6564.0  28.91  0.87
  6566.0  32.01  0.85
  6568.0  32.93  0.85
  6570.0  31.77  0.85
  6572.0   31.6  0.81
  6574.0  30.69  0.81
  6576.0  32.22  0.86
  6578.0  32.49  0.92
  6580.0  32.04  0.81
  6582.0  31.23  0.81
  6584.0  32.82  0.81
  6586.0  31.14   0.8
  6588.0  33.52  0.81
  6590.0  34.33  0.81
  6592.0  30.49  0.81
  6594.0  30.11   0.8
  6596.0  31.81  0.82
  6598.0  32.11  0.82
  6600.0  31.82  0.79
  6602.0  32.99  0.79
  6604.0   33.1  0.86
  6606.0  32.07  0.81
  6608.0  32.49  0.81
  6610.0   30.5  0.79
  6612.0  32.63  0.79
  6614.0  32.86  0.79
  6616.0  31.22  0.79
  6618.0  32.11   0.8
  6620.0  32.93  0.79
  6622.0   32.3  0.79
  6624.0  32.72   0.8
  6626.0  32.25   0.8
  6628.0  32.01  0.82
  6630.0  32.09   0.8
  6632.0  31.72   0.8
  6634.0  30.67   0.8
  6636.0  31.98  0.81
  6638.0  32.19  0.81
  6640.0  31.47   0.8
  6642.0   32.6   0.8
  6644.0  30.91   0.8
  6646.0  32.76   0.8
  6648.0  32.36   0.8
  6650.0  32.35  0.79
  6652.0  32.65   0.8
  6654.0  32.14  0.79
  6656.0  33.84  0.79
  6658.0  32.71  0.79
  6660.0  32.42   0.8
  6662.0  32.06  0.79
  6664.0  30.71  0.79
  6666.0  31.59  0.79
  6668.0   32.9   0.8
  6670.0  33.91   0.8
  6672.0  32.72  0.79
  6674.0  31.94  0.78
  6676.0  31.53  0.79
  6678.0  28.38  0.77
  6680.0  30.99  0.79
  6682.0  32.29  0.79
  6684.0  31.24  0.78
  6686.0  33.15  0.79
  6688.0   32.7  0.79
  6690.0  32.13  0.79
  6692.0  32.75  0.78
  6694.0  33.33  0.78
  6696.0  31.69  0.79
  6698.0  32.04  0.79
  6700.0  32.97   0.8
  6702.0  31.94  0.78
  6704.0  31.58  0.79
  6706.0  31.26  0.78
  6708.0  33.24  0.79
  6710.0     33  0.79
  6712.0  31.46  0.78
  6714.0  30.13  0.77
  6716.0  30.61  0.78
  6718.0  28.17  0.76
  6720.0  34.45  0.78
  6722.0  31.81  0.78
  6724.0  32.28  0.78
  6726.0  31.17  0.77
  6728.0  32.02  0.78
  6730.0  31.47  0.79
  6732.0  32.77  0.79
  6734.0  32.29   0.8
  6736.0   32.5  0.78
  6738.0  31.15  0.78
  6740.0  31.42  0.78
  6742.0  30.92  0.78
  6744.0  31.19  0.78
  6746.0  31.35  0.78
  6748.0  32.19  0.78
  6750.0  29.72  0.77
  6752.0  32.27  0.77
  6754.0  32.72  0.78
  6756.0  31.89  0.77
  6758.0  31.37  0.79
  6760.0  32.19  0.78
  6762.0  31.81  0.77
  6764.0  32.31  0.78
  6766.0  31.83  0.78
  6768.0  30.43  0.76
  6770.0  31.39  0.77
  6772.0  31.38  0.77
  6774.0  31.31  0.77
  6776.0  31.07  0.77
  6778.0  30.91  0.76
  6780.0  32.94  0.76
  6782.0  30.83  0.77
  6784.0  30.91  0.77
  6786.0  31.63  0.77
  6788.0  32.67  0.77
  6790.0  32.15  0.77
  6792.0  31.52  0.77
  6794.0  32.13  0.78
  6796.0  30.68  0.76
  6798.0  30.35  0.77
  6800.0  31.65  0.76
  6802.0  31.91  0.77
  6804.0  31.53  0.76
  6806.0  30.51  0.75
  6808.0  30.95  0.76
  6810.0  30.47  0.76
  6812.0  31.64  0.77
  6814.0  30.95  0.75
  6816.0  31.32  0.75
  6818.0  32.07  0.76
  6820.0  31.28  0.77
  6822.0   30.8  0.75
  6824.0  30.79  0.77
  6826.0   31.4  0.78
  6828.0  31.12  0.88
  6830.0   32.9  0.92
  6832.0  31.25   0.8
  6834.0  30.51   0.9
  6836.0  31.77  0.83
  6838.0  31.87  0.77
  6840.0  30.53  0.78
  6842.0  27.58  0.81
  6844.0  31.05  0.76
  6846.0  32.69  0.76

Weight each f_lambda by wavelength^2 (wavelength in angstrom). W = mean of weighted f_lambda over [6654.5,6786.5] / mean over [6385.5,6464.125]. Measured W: 1.09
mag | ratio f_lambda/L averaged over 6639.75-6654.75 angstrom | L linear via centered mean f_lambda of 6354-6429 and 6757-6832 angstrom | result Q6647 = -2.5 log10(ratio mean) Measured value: -0.01 mag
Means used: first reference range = 32.4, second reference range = 31.4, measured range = 32.2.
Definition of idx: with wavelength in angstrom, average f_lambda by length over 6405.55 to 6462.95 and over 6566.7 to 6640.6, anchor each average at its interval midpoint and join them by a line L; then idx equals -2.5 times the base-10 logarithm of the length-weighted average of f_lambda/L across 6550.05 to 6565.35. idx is 0.03 mag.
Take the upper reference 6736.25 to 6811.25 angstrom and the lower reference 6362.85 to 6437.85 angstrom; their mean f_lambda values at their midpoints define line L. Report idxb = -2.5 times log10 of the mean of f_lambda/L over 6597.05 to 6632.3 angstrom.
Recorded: -0.01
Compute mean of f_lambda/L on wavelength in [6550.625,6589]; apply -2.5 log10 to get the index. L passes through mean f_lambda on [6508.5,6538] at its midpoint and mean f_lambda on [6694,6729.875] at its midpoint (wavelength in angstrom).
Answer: 0.043 mag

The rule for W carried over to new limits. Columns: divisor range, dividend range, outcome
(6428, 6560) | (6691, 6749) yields 1.05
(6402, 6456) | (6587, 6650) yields 1.06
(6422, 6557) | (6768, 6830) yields 1.06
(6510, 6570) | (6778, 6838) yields 1.04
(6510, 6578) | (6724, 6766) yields 1.04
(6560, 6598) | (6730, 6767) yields 1.06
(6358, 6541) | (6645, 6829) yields 1.07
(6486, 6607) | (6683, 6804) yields 1.05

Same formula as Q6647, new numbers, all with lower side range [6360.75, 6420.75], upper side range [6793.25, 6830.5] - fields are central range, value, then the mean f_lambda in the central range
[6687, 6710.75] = -0.03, 32.4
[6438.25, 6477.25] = 0.01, 31.9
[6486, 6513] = 0.01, 31.7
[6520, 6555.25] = -0.04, 33.2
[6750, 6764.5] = -0.02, 31.9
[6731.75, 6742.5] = -0.01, 31.8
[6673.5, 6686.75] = 0.01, 31.3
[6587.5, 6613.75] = -0.01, 32.1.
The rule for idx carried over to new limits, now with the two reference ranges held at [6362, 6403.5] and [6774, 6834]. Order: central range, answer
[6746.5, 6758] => -0.01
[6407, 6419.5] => 0.02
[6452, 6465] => 0.02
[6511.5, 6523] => -0.05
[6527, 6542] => -0.03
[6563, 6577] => 0.02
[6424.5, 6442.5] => 0.00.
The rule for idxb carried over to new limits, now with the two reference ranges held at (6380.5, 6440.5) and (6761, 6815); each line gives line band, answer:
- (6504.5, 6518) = -0.04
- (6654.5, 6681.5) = -0.01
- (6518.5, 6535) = -0.04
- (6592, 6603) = 0.01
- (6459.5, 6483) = -0.01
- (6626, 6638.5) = 0.00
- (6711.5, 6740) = 0.00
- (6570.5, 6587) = 0.00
